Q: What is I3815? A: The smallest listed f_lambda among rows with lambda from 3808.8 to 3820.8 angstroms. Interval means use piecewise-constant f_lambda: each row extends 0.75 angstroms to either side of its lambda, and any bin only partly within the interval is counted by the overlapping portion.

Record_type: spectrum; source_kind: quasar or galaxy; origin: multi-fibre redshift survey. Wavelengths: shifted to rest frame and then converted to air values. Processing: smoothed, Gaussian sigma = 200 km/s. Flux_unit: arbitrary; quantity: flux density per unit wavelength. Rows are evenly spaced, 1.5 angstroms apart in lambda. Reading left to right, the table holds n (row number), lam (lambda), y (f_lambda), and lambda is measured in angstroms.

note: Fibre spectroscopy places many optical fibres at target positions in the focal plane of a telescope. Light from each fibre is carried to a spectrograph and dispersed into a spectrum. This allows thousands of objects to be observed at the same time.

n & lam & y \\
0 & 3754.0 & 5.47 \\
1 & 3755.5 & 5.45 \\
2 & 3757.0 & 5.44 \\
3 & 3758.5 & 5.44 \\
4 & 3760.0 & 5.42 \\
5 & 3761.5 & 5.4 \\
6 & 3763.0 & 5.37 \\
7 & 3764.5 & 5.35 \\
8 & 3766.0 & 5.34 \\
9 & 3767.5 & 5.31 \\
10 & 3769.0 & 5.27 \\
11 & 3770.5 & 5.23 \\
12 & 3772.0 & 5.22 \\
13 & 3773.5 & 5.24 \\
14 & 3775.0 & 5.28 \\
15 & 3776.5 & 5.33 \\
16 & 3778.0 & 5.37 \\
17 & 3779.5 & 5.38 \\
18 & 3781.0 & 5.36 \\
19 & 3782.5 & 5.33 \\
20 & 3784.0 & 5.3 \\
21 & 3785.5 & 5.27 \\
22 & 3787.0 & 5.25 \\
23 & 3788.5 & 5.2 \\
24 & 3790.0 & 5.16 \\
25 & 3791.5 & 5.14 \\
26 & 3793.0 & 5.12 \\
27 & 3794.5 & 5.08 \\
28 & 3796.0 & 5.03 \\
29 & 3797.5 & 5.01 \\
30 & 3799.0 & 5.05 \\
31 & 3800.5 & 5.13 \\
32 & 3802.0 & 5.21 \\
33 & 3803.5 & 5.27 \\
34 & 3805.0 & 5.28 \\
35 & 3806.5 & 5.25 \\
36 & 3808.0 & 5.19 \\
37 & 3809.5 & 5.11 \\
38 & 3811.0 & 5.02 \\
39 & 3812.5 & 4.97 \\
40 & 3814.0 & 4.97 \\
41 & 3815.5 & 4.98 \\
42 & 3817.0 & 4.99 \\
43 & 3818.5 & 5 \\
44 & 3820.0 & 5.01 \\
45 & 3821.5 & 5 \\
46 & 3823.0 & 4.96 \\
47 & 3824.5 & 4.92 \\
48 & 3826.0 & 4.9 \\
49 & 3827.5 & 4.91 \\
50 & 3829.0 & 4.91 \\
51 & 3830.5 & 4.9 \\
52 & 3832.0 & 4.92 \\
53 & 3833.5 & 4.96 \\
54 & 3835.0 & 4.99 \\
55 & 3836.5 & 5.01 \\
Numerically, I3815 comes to 4.97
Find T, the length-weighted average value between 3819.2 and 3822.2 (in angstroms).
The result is 5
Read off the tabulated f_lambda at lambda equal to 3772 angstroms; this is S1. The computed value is 5.22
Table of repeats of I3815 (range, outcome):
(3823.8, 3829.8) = 4.9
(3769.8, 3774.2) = 5.22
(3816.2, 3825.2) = 4.92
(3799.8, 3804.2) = 5.13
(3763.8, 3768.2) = 5.31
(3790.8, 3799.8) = 5.01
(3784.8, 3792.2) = 5.14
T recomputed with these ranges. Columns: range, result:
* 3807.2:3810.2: 5.15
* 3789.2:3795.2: 5.13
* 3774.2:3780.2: 5.34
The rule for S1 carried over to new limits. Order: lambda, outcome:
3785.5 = 5.27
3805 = 5.28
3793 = 5.12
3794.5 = 5.08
